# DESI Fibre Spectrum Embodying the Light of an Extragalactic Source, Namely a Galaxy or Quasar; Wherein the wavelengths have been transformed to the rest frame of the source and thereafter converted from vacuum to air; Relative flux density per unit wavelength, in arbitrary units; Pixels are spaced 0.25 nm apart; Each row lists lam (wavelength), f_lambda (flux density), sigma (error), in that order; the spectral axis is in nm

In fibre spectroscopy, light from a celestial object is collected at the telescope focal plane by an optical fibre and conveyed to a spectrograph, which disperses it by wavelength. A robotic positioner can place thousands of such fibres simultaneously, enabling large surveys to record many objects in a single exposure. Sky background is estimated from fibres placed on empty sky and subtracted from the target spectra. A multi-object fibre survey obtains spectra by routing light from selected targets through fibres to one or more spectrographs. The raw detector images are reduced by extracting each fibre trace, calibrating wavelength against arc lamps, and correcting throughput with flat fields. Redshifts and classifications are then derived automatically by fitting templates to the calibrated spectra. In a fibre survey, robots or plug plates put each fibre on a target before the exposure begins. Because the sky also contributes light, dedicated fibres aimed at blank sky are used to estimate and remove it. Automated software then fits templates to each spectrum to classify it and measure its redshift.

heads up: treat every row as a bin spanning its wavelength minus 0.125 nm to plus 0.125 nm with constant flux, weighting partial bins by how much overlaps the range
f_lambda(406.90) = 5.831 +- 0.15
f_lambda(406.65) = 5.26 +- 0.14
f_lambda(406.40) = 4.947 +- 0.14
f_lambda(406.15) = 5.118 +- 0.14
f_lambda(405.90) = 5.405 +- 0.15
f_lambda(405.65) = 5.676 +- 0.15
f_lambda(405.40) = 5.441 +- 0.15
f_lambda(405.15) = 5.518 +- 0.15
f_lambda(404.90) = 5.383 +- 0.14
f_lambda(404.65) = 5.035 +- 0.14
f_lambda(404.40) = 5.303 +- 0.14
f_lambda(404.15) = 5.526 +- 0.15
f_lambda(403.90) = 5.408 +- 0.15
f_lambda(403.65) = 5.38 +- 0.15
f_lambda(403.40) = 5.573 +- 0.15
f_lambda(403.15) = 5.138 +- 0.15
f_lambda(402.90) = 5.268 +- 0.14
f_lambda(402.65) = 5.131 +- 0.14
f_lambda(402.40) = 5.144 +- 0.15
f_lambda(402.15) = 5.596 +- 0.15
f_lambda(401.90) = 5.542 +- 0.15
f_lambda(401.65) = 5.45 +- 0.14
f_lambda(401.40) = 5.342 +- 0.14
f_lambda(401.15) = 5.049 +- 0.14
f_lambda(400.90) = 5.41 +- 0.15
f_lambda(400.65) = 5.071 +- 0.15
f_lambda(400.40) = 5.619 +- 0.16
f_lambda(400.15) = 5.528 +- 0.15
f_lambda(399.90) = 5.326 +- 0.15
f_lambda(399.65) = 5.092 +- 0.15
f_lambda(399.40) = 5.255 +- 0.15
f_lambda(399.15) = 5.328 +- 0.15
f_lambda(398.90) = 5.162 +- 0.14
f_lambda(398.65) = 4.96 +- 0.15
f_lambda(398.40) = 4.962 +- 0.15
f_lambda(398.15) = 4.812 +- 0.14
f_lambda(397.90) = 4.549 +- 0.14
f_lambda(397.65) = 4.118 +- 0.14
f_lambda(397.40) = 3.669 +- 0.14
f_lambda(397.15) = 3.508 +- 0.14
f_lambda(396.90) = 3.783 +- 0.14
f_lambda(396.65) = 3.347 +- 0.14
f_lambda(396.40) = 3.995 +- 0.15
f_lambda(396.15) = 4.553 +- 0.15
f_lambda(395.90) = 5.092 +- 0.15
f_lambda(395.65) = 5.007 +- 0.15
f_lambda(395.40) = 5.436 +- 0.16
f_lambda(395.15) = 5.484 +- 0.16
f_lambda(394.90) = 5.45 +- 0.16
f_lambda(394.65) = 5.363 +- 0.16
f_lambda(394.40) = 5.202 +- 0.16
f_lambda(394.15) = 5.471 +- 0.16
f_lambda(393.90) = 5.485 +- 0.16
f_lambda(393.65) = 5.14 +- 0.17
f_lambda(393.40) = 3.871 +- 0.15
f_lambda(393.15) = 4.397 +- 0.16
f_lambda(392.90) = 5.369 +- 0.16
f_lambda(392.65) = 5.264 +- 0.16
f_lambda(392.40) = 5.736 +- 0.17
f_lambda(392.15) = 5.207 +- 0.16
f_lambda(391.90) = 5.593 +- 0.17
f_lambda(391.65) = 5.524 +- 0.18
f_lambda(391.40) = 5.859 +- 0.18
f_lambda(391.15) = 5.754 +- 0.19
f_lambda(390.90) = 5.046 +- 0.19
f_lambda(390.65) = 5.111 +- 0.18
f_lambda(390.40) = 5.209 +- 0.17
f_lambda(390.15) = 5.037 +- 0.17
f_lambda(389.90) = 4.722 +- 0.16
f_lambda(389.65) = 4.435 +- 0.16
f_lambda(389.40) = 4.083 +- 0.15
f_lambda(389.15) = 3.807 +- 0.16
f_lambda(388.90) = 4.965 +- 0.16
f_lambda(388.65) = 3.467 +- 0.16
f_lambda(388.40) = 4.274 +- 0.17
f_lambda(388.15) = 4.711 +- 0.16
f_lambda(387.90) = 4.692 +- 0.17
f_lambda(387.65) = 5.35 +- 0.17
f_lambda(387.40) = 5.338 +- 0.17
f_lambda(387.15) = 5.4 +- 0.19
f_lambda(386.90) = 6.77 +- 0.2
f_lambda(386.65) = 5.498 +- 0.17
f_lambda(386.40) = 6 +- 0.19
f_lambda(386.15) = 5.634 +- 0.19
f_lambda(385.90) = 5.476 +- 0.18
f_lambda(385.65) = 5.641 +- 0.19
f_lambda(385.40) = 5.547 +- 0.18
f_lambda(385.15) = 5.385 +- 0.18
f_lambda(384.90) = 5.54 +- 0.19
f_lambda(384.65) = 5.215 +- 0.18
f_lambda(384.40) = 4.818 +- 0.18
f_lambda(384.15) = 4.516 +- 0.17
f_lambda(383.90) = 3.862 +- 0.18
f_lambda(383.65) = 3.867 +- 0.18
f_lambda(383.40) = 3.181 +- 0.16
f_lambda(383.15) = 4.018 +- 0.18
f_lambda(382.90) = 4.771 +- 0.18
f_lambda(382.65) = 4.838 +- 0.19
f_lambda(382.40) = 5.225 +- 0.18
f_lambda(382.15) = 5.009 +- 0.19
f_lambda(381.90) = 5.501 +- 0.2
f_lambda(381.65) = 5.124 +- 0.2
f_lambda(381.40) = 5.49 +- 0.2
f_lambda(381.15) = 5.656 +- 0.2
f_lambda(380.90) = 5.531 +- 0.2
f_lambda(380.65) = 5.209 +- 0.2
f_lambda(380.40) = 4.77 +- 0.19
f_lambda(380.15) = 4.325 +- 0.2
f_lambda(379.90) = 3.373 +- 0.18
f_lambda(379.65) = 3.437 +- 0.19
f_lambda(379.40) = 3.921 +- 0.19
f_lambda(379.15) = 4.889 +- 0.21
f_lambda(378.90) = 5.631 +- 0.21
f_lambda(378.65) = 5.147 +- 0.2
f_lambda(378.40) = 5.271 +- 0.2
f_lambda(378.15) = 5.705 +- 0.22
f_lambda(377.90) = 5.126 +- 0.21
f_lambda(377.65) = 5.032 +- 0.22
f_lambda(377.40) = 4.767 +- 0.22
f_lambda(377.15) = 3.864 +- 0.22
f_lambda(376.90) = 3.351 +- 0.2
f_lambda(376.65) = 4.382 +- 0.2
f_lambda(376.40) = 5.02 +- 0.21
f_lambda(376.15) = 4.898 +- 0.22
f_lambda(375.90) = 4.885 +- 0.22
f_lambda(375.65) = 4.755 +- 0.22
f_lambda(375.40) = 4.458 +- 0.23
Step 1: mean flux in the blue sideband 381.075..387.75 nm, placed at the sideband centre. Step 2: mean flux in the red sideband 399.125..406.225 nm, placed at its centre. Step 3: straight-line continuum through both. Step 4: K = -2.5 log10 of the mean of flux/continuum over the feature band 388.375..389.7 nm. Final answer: 0.242 mag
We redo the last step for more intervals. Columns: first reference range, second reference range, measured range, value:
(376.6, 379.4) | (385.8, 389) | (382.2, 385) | 0.114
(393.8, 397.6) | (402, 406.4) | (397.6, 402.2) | -0.032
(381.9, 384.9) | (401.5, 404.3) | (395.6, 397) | 0.194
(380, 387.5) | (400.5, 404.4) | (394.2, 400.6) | 0.094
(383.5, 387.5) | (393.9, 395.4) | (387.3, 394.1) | 0.084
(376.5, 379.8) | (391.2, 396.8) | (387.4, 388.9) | 0.072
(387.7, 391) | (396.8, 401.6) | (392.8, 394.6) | -0.062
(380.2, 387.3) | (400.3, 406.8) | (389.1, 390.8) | 0.113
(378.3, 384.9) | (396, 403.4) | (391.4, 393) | -0.138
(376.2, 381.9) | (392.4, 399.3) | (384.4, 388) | -0.153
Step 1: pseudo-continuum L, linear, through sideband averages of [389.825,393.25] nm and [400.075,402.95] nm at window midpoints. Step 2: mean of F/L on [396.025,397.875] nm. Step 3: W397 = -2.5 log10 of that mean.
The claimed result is 0.339 mag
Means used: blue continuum 5.29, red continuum 5.34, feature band 3.89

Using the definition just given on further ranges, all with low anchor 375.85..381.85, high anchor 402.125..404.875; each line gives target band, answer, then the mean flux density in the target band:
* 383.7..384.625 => 0.11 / 4.44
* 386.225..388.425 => -0.09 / 5.39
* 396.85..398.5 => 0.23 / 4.21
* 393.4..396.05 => -0.02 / 5.24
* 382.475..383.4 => 0.11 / 4.4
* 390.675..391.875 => -0.09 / 5.51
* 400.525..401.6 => 0.01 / 5.23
